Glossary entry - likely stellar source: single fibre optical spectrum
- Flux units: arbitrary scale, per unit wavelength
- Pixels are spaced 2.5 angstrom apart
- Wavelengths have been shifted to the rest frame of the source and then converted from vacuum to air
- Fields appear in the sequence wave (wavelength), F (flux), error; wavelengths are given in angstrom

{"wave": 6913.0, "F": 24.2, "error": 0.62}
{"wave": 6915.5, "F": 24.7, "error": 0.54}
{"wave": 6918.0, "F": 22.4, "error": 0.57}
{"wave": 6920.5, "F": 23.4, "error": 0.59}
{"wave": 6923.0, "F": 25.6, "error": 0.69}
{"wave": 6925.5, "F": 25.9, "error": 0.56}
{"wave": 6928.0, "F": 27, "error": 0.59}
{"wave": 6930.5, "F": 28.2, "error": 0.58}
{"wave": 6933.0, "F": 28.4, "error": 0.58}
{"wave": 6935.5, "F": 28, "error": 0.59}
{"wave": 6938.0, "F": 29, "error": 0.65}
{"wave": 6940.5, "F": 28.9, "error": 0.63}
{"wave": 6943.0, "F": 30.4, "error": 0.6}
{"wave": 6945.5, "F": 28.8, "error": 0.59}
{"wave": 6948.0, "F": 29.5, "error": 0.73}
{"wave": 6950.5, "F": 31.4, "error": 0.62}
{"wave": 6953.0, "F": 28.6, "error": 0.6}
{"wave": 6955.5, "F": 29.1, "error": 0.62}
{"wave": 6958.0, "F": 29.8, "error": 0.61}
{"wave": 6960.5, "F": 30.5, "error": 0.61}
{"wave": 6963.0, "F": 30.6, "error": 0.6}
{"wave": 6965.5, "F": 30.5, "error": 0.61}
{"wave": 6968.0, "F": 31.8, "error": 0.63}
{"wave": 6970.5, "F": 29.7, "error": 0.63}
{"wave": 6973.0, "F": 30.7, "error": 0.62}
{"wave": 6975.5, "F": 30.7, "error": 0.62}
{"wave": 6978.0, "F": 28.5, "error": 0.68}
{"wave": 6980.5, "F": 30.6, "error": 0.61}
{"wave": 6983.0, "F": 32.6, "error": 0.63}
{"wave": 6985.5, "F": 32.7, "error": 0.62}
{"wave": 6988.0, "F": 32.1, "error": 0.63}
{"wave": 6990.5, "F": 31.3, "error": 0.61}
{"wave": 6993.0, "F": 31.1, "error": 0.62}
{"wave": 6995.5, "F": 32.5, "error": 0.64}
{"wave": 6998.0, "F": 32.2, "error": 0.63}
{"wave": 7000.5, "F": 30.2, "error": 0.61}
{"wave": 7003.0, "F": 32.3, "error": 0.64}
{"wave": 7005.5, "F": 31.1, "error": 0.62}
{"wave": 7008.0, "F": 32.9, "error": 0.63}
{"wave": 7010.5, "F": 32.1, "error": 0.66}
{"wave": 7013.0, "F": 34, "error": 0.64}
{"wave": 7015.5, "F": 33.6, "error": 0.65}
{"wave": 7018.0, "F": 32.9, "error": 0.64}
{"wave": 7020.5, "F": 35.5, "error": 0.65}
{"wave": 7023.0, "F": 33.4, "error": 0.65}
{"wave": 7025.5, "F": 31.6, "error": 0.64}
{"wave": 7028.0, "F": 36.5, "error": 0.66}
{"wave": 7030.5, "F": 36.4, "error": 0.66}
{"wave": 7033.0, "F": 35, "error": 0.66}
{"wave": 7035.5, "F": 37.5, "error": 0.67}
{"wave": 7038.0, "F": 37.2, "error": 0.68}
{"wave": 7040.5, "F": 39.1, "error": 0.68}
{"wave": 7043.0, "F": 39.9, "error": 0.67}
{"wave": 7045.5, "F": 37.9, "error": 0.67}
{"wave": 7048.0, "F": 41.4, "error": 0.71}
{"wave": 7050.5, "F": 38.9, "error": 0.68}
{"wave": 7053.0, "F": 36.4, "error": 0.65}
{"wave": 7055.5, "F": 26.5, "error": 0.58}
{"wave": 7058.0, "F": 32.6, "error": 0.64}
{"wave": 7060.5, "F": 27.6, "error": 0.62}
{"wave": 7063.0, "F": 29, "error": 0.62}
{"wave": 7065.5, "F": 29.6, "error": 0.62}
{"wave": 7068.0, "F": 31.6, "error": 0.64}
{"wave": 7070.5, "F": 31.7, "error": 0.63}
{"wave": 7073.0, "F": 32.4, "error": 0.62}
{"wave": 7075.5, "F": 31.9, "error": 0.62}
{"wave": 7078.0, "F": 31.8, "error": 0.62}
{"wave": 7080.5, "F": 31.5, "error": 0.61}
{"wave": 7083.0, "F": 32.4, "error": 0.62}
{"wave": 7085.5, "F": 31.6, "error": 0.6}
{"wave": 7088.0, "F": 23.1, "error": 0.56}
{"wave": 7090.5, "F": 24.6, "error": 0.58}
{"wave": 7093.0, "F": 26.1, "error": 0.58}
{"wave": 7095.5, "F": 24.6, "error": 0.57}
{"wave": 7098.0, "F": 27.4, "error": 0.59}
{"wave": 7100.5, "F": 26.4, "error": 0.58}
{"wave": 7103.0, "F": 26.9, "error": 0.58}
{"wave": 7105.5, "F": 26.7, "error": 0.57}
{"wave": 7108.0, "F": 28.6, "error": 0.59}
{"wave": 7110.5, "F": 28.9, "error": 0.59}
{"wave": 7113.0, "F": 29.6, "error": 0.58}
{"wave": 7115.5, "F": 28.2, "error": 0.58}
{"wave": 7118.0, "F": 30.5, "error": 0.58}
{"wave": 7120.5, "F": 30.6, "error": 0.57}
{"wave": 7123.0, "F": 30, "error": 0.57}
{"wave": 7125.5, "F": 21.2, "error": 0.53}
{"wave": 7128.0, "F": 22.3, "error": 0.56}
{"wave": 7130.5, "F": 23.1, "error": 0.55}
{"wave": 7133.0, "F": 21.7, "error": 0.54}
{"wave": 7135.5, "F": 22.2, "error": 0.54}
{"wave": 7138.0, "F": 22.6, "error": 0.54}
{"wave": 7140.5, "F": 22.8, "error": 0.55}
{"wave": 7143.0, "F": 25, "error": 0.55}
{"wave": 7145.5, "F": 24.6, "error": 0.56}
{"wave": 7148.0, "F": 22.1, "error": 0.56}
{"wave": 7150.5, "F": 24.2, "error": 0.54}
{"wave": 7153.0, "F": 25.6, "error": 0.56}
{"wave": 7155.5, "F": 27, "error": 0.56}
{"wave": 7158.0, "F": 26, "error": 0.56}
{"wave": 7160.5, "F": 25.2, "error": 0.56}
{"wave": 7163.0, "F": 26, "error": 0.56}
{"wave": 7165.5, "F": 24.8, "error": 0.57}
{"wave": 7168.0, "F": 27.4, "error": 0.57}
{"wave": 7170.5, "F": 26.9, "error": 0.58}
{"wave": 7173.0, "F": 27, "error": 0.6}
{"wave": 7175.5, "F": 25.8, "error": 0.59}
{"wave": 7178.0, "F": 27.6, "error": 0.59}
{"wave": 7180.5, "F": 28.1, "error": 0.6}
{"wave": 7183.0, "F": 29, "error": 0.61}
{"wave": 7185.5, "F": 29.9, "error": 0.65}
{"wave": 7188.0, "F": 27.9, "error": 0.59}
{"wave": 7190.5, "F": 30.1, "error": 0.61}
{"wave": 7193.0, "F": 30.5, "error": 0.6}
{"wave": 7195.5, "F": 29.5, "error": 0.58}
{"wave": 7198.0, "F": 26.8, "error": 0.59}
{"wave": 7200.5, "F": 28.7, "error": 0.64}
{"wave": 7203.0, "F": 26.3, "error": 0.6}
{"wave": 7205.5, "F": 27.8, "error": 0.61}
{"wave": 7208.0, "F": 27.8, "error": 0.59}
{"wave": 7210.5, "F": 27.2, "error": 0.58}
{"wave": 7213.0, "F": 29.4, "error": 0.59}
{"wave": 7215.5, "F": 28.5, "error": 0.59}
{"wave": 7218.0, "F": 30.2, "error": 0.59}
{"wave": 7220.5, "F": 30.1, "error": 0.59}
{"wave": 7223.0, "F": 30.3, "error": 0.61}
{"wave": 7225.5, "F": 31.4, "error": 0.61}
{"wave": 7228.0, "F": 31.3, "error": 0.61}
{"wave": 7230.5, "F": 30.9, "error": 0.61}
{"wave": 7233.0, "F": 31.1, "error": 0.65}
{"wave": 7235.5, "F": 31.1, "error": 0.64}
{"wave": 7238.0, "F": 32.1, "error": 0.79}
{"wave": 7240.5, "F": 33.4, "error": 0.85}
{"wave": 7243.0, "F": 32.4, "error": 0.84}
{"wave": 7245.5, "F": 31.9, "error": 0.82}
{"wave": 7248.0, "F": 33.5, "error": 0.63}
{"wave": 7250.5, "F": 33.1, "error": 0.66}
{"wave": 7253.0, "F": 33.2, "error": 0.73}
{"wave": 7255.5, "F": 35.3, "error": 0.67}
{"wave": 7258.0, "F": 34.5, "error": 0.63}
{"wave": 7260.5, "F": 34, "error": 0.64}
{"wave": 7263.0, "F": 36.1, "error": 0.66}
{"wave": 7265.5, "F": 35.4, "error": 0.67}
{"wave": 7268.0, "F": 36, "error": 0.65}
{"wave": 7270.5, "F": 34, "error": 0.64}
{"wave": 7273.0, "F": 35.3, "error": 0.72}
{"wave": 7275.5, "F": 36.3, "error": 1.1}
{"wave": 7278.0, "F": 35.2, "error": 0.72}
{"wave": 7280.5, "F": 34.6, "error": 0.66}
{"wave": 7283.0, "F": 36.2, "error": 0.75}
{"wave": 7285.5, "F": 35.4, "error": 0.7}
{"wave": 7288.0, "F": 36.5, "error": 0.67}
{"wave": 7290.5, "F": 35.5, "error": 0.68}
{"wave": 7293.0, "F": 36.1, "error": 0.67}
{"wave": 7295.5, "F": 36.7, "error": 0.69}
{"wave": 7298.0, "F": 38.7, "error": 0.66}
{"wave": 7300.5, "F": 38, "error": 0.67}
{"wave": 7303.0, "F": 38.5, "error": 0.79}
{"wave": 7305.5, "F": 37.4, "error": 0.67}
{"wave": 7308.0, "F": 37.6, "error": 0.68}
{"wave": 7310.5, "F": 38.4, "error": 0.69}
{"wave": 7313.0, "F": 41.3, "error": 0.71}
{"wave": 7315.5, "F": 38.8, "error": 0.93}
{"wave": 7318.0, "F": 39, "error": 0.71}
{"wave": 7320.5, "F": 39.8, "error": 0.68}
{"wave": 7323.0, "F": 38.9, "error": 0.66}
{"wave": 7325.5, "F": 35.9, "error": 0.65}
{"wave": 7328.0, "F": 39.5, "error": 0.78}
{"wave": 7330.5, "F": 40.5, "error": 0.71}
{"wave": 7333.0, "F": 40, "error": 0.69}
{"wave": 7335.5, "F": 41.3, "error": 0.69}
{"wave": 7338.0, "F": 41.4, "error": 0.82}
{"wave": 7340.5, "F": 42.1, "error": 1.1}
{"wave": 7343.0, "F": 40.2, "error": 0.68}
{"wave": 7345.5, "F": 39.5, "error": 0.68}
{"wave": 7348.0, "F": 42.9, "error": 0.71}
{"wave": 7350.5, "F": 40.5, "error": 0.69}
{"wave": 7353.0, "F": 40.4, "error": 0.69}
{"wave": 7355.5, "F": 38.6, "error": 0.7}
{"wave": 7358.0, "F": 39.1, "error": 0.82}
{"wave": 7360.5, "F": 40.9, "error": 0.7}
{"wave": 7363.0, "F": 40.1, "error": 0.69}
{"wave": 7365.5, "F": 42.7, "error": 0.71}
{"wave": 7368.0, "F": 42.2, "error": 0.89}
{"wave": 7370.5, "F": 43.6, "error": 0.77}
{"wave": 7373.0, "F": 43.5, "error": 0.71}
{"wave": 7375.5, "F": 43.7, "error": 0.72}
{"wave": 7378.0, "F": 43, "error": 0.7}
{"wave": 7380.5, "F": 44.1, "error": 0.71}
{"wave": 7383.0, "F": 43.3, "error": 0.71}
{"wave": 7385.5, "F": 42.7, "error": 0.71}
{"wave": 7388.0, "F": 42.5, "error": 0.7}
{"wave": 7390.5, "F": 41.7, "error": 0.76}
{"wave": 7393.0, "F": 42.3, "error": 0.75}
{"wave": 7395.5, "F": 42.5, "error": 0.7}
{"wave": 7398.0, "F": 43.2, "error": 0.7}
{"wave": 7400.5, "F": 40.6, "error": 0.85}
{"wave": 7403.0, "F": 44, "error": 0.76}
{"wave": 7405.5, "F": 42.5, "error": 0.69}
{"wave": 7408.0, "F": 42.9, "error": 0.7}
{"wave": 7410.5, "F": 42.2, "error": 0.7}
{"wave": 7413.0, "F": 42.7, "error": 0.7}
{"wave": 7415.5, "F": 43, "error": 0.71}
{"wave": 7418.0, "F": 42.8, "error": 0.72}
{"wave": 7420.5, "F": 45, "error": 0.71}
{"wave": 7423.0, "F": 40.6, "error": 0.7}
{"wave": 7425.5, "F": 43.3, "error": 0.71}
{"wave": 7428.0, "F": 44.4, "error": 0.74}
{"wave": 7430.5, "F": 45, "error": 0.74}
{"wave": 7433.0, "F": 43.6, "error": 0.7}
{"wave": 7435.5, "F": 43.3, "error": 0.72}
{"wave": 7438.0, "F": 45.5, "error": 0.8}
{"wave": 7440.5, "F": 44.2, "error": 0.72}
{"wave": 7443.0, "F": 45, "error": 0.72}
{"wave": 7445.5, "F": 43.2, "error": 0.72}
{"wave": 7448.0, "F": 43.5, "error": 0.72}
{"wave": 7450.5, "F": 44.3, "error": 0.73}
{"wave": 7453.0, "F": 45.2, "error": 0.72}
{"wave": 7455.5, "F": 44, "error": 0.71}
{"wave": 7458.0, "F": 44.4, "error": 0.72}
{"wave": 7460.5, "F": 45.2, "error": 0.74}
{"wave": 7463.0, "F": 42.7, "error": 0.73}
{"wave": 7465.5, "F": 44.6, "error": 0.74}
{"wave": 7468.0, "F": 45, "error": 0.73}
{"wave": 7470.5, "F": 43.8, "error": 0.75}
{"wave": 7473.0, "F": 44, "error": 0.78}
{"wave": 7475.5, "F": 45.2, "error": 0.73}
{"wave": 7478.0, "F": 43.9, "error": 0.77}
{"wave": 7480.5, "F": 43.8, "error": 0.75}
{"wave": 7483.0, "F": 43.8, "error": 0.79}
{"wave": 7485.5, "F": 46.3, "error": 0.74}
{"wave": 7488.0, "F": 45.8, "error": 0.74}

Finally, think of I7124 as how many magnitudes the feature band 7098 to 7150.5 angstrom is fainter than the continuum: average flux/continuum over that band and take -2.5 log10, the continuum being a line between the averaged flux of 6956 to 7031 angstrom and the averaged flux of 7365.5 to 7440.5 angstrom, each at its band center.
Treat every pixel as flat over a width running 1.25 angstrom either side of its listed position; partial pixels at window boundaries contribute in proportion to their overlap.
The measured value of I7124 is 0.35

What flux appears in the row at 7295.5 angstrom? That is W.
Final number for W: 36.7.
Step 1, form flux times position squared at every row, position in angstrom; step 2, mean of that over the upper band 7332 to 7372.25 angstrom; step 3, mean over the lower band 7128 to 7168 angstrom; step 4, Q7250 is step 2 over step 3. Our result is 1.8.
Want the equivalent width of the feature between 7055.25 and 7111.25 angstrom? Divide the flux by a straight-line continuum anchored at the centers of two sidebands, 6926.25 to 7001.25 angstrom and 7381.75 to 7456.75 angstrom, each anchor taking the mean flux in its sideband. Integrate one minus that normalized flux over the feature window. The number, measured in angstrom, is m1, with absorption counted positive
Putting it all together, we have 7.8 angstrom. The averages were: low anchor 30.2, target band 28.9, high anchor 43.3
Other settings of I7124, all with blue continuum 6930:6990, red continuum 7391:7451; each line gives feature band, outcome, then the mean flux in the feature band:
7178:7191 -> 0.26 mag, 28.8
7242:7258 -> 0.15 mag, 33.3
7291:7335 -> 0.05 mag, 38.5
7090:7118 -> 0.24 mag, 27.3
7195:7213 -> 0.31 mag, 27.8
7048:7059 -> -0.06 mag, 34.5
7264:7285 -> 0.11 mag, 35.4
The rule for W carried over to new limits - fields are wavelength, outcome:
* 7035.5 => 37.5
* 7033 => 35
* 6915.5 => 24.7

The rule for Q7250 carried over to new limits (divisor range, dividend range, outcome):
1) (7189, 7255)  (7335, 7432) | 1.45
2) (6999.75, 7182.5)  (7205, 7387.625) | 1.32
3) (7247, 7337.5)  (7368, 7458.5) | 1.21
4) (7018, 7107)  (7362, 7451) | 1.48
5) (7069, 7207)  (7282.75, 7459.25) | 1.63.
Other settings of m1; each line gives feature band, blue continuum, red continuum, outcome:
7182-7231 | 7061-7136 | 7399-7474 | 5.66 angstrom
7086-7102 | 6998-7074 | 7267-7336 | 4.15 angstrom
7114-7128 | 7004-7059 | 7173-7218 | 1.69 angstrom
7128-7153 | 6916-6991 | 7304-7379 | 8.21 angstrom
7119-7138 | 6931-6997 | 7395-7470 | 5.73 angstrom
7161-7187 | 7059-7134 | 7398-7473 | 3.67 angstrom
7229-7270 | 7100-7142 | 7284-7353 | 1.25 angstrom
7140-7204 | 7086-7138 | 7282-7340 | 6.60 angstrom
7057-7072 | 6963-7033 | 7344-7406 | 1.59 angstrom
